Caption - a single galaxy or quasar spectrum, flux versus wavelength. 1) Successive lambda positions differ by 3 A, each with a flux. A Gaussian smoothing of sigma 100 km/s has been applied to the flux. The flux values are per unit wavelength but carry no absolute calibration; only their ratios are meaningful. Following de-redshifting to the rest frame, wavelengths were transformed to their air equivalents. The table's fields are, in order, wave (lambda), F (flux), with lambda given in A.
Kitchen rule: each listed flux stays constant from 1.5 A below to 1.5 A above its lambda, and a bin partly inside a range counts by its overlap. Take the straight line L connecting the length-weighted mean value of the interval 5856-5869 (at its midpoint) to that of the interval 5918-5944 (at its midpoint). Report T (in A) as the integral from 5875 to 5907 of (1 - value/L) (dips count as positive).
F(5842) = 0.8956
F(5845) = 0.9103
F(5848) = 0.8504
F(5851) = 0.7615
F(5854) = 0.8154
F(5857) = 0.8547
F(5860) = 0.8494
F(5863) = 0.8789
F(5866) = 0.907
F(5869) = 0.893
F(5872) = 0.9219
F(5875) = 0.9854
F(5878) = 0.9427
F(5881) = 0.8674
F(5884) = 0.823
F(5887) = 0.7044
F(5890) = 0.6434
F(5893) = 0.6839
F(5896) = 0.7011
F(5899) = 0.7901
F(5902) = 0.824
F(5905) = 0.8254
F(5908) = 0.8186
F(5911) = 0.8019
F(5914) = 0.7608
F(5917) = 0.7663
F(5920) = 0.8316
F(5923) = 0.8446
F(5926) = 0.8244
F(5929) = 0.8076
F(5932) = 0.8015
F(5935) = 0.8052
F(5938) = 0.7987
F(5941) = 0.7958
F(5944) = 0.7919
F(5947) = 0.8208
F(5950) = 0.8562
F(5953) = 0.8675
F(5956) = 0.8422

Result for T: 2.2 A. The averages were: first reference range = 0.876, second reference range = 0.812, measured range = 0.791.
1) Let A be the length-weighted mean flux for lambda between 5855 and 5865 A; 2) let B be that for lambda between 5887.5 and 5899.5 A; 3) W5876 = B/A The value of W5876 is 0.8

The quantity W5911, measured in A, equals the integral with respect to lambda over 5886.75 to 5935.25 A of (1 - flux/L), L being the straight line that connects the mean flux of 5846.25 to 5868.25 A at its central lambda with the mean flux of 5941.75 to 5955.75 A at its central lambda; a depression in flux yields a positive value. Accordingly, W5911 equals 3.42 A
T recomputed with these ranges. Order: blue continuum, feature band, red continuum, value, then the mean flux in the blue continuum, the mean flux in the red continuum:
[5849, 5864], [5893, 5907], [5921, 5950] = 0.8 A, 0.831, 0.813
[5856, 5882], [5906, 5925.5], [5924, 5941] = 0.6 A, 0.902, 0.808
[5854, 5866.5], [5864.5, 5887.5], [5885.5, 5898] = -3.4 A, 0.863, 0.687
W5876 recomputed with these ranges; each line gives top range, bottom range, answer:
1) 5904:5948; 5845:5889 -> 0.94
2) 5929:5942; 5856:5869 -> 0.92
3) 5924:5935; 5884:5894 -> 1.16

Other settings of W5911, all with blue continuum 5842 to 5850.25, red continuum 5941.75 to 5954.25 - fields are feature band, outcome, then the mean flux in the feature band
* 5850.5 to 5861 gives 0.5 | 0.824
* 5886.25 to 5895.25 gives 1.9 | 0.677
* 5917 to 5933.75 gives 0.5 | 0.817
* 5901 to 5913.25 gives 0.5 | 0.814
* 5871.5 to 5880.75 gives -0.9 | 0.942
